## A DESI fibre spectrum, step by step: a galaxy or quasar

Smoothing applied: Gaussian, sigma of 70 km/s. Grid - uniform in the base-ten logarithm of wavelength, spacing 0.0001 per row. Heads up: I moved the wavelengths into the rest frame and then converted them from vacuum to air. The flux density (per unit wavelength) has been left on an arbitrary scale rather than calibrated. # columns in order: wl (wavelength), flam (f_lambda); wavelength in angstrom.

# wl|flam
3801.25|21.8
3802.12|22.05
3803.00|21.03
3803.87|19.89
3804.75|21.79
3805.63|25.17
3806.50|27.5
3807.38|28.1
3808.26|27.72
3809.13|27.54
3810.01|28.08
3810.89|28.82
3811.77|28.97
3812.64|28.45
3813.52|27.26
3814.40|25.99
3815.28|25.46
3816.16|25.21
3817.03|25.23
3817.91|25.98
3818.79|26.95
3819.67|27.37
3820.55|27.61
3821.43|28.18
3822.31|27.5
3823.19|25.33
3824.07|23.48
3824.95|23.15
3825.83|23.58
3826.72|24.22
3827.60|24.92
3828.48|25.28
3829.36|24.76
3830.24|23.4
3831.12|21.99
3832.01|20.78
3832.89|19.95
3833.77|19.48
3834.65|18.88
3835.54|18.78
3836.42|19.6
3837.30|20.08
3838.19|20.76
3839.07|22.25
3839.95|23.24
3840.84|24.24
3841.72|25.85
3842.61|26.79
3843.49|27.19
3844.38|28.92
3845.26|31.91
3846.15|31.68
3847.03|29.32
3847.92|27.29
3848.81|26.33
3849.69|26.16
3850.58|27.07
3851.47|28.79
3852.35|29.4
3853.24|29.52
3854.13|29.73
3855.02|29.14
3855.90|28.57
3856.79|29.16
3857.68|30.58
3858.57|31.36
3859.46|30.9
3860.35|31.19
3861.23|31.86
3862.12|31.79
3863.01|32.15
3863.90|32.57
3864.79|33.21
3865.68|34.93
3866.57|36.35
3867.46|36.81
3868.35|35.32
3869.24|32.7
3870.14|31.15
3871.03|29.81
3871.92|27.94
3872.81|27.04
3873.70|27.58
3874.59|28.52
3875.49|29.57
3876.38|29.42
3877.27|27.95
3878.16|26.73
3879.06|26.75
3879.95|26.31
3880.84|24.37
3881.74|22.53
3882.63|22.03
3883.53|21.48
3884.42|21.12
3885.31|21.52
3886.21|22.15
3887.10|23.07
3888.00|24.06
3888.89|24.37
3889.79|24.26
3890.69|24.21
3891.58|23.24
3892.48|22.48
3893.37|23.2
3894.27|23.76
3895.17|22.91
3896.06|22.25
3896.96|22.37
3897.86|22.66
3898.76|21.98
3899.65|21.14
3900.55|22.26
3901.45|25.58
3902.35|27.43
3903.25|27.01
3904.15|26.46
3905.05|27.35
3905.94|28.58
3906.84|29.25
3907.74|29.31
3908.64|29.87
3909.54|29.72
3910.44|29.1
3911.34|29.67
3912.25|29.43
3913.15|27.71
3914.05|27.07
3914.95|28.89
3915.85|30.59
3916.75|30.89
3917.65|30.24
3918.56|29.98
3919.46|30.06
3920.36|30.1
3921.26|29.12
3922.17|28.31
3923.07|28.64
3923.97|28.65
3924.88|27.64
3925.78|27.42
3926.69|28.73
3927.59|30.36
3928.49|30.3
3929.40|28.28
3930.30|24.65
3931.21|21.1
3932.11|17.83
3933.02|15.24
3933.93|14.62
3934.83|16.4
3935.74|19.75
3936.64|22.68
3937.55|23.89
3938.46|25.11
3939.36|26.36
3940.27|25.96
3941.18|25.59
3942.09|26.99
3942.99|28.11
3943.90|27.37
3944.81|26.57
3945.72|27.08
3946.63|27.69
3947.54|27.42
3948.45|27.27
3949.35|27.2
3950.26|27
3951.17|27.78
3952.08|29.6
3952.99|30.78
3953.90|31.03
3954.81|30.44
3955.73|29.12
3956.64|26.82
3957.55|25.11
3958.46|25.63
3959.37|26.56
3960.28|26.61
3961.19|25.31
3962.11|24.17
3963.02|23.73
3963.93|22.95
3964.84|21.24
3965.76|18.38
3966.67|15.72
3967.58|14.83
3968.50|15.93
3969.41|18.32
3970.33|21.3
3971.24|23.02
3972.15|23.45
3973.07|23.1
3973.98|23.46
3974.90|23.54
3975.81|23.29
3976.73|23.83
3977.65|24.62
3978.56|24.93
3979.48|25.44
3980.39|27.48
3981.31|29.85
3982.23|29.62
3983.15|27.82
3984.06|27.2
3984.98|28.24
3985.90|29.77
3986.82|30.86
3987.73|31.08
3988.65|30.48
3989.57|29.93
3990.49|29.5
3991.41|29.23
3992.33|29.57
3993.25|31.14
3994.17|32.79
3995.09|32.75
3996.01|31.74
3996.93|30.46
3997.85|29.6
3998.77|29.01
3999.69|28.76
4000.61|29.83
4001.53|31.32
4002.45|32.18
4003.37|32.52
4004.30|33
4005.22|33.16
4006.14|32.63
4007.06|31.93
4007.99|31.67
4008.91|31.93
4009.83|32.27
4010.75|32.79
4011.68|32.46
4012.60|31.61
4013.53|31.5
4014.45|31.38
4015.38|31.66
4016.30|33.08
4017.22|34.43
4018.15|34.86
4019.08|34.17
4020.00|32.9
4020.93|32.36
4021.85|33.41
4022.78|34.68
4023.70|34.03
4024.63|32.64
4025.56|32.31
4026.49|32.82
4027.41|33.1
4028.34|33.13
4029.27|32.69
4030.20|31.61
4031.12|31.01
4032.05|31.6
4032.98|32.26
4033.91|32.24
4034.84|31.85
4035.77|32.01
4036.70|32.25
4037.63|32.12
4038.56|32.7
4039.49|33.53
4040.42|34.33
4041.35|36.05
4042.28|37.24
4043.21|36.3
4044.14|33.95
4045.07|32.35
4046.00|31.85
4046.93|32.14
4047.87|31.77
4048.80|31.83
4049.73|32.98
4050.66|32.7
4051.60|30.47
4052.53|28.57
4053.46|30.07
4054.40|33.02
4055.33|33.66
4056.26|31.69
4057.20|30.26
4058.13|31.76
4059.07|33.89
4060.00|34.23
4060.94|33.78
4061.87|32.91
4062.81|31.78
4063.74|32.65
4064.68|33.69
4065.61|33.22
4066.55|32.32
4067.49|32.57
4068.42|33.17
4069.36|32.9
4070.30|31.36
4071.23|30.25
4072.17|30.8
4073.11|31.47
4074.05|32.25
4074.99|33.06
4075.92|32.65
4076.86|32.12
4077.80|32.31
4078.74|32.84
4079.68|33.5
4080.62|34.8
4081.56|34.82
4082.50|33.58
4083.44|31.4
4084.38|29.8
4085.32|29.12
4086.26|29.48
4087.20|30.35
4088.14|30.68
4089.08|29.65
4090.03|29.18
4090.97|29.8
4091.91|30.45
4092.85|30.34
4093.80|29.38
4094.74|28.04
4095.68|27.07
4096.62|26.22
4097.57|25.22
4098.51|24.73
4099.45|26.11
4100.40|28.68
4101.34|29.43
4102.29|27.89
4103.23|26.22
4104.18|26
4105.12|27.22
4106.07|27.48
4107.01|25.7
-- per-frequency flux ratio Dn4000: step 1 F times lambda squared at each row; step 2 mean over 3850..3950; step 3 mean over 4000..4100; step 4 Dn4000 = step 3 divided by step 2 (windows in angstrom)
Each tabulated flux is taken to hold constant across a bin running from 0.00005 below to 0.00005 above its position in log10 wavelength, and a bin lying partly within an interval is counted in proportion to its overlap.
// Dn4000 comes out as 1.3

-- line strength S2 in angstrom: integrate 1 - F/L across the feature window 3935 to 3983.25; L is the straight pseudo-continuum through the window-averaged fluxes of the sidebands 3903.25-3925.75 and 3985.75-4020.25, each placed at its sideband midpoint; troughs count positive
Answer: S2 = 8.46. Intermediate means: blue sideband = 29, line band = 25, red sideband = 31.6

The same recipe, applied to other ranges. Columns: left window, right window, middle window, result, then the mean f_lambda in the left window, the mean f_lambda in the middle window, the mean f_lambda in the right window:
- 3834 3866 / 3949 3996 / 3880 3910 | 3.04 angstrom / 27.7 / 24.4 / 26.2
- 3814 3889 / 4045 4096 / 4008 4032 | -1.69 angstrom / 26.8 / 32.7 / 31.7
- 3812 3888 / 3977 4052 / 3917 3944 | 3.24 angstrom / 26.8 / 25.7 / 31.6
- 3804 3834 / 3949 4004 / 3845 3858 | -1.62 angstrom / 25.4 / 28.9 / 26.8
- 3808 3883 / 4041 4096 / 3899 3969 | 7.26 angstrom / 27.2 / 26.1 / 32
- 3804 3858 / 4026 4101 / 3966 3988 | 3.87 angstrom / 25.8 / 24.3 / 31.7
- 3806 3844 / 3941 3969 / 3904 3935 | -2.46 angstrom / 24.8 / 27.3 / 25.5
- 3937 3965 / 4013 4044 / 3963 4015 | 3.82 angstrom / 26.7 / 27.8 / 33.1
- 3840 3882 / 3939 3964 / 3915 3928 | -0.69 angstrom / 29.4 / 29.3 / 27.1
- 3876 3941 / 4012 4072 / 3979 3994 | 0.22 angstrom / 25.5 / 29.3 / 32.7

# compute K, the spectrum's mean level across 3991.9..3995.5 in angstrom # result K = 31.6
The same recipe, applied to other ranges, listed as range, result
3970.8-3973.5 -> 23.2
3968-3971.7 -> 19.6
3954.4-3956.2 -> 29.6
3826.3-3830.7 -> 24.6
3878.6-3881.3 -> 25.7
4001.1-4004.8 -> 32.2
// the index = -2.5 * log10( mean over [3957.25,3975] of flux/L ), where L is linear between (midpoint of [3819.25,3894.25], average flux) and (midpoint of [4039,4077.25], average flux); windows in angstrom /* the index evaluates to 0.33 mag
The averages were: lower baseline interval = 26.6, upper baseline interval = 32.6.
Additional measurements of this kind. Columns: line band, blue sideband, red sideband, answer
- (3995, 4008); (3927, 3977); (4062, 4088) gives -0.14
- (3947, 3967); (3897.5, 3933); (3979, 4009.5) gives 0.12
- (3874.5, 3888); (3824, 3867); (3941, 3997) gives 0.08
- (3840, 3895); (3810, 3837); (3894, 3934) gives -0.09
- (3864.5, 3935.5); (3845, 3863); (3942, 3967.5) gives 0.06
